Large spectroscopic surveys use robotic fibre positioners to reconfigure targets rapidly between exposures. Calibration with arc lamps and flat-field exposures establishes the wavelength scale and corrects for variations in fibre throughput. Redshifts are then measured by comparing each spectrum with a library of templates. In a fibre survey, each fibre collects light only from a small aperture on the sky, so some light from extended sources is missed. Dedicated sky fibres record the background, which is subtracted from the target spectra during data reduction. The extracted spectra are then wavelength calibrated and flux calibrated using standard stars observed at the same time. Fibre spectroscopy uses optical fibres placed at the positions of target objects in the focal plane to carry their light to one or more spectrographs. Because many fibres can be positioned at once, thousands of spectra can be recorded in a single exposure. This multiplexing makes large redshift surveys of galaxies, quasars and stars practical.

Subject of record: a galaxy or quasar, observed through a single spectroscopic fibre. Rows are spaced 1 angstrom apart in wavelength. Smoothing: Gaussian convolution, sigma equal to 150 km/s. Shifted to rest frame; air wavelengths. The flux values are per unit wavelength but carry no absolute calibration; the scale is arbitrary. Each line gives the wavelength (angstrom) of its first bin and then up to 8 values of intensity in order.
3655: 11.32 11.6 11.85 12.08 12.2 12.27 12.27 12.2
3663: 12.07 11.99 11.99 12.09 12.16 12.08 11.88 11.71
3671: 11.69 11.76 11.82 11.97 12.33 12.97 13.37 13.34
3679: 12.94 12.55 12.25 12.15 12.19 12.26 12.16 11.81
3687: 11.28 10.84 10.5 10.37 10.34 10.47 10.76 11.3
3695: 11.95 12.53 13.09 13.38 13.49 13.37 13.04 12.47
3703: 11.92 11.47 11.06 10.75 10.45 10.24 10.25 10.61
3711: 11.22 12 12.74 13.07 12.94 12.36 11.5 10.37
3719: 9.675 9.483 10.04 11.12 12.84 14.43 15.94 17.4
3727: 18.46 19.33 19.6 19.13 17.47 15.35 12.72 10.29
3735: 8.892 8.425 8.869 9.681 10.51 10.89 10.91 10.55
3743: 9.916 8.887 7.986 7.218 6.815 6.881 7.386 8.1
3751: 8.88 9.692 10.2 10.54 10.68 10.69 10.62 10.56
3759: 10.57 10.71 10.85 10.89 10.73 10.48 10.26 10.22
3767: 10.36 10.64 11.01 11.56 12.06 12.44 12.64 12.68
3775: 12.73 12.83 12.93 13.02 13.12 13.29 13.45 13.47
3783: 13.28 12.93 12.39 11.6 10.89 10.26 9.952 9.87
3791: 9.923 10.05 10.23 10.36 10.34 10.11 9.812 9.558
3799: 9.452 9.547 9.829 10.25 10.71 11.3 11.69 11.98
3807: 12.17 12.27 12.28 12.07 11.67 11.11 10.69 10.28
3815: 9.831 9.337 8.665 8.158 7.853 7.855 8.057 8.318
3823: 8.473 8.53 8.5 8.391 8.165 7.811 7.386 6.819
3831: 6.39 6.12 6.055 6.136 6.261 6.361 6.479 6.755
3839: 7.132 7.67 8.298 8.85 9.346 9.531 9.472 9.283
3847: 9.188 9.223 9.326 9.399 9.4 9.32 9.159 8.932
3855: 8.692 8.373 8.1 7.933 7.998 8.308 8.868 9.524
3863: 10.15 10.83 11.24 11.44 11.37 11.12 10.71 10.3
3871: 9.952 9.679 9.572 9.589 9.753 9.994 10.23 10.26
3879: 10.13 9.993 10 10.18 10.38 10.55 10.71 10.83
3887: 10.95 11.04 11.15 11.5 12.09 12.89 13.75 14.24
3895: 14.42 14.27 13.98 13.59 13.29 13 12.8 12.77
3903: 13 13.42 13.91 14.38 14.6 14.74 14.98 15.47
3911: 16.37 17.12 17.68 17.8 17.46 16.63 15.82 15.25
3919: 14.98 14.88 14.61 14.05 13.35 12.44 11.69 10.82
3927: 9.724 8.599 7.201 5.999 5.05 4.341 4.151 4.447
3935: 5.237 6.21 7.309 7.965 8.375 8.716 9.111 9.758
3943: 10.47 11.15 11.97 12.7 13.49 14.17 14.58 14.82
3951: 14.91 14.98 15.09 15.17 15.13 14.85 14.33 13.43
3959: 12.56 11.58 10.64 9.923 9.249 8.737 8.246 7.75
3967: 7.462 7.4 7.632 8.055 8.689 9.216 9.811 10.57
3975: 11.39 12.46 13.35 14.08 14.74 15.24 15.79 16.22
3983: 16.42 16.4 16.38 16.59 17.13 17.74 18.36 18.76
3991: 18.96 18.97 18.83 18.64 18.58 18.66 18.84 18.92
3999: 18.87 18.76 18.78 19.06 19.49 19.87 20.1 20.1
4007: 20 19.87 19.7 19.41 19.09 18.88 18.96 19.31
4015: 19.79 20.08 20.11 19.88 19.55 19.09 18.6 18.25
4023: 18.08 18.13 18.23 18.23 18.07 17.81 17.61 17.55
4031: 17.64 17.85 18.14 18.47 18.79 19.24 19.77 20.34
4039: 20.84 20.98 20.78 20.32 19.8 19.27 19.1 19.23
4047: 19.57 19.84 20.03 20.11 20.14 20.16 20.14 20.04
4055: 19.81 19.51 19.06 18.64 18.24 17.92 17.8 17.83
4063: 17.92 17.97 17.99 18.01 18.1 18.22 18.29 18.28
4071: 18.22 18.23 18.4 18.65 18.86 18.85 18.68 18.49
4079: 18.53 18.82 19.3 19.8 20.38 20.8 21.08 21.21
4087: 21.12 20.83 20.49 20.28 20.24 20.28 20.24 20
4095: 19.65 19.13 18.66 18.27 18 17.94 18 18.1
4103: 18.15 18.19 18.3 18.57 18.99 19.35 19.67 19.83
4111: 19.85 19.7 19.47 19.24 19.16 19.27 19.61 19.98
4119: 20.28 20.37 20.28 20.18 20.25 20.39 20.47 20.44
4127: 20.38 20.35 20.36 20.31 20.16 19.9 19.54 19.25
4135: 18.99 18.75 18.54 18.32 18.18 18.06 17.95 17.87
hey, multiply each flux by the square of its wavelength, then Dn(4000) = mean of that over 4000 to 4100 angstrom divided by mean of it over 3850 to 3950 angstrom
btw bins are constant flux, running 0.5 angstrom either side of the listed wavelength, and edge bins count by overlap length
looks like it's 1.84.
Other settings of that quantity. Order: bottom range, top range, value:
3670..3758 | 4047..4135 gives 2.01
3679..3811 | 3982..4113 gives 1.94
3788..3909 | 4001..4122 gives 2.11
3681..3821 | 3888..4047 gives 1.47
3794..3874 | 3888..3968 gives 1.38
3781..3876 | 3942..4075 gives 1.94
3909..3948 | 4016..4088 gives 1.79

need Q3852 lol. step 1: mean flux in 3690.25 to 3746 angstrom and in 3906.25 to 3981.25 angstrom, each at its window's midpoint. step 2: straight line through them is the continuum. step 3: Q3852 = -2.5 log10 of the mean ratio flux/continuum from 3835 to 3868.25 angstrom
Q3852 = 0.31 mag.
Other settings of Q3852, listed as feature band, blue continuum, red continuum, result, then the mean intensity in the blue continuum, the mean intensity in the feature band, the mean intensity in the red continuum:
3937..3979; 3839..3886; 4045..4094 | 0.234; 9.6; 11.3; 19.3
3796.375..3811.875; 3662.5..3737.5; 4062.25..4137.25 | 0.278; 12.3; 11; 19.3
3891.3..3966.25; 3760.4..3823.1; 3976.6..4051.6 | 0.262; 10.9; 12.2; 18.6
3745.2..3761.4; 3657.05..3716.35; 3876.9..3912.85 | 0.288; 11.9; 9.36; 12.8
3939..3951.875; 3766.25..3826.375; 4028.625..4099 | 0.272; 10.8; 12.1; 19.2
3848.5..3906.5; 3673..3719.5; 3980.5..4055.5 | 0.407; 11.8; 10.9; 18.9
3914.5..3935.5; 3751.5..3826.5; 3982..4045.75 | 0.397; 10.8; 10.8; 18.9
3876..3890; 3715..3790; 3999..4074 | 0.386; 11.6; 10.5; 19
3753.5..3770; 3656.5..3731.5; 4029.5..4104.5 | 0.272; 12.4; 10.6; 19.2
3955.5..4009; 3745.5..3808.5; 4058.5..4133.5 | 0.103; 10.8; 14.9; 19.3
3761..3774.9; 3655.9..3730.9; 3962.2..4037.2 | 0.190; 12.4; 11.3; 16.5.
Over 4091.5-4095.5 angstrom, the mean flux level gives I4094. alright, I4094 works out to 20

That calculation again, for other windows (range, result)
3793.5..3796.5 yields 10.3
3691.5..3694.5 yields 10.8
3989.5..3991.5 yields 18.9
